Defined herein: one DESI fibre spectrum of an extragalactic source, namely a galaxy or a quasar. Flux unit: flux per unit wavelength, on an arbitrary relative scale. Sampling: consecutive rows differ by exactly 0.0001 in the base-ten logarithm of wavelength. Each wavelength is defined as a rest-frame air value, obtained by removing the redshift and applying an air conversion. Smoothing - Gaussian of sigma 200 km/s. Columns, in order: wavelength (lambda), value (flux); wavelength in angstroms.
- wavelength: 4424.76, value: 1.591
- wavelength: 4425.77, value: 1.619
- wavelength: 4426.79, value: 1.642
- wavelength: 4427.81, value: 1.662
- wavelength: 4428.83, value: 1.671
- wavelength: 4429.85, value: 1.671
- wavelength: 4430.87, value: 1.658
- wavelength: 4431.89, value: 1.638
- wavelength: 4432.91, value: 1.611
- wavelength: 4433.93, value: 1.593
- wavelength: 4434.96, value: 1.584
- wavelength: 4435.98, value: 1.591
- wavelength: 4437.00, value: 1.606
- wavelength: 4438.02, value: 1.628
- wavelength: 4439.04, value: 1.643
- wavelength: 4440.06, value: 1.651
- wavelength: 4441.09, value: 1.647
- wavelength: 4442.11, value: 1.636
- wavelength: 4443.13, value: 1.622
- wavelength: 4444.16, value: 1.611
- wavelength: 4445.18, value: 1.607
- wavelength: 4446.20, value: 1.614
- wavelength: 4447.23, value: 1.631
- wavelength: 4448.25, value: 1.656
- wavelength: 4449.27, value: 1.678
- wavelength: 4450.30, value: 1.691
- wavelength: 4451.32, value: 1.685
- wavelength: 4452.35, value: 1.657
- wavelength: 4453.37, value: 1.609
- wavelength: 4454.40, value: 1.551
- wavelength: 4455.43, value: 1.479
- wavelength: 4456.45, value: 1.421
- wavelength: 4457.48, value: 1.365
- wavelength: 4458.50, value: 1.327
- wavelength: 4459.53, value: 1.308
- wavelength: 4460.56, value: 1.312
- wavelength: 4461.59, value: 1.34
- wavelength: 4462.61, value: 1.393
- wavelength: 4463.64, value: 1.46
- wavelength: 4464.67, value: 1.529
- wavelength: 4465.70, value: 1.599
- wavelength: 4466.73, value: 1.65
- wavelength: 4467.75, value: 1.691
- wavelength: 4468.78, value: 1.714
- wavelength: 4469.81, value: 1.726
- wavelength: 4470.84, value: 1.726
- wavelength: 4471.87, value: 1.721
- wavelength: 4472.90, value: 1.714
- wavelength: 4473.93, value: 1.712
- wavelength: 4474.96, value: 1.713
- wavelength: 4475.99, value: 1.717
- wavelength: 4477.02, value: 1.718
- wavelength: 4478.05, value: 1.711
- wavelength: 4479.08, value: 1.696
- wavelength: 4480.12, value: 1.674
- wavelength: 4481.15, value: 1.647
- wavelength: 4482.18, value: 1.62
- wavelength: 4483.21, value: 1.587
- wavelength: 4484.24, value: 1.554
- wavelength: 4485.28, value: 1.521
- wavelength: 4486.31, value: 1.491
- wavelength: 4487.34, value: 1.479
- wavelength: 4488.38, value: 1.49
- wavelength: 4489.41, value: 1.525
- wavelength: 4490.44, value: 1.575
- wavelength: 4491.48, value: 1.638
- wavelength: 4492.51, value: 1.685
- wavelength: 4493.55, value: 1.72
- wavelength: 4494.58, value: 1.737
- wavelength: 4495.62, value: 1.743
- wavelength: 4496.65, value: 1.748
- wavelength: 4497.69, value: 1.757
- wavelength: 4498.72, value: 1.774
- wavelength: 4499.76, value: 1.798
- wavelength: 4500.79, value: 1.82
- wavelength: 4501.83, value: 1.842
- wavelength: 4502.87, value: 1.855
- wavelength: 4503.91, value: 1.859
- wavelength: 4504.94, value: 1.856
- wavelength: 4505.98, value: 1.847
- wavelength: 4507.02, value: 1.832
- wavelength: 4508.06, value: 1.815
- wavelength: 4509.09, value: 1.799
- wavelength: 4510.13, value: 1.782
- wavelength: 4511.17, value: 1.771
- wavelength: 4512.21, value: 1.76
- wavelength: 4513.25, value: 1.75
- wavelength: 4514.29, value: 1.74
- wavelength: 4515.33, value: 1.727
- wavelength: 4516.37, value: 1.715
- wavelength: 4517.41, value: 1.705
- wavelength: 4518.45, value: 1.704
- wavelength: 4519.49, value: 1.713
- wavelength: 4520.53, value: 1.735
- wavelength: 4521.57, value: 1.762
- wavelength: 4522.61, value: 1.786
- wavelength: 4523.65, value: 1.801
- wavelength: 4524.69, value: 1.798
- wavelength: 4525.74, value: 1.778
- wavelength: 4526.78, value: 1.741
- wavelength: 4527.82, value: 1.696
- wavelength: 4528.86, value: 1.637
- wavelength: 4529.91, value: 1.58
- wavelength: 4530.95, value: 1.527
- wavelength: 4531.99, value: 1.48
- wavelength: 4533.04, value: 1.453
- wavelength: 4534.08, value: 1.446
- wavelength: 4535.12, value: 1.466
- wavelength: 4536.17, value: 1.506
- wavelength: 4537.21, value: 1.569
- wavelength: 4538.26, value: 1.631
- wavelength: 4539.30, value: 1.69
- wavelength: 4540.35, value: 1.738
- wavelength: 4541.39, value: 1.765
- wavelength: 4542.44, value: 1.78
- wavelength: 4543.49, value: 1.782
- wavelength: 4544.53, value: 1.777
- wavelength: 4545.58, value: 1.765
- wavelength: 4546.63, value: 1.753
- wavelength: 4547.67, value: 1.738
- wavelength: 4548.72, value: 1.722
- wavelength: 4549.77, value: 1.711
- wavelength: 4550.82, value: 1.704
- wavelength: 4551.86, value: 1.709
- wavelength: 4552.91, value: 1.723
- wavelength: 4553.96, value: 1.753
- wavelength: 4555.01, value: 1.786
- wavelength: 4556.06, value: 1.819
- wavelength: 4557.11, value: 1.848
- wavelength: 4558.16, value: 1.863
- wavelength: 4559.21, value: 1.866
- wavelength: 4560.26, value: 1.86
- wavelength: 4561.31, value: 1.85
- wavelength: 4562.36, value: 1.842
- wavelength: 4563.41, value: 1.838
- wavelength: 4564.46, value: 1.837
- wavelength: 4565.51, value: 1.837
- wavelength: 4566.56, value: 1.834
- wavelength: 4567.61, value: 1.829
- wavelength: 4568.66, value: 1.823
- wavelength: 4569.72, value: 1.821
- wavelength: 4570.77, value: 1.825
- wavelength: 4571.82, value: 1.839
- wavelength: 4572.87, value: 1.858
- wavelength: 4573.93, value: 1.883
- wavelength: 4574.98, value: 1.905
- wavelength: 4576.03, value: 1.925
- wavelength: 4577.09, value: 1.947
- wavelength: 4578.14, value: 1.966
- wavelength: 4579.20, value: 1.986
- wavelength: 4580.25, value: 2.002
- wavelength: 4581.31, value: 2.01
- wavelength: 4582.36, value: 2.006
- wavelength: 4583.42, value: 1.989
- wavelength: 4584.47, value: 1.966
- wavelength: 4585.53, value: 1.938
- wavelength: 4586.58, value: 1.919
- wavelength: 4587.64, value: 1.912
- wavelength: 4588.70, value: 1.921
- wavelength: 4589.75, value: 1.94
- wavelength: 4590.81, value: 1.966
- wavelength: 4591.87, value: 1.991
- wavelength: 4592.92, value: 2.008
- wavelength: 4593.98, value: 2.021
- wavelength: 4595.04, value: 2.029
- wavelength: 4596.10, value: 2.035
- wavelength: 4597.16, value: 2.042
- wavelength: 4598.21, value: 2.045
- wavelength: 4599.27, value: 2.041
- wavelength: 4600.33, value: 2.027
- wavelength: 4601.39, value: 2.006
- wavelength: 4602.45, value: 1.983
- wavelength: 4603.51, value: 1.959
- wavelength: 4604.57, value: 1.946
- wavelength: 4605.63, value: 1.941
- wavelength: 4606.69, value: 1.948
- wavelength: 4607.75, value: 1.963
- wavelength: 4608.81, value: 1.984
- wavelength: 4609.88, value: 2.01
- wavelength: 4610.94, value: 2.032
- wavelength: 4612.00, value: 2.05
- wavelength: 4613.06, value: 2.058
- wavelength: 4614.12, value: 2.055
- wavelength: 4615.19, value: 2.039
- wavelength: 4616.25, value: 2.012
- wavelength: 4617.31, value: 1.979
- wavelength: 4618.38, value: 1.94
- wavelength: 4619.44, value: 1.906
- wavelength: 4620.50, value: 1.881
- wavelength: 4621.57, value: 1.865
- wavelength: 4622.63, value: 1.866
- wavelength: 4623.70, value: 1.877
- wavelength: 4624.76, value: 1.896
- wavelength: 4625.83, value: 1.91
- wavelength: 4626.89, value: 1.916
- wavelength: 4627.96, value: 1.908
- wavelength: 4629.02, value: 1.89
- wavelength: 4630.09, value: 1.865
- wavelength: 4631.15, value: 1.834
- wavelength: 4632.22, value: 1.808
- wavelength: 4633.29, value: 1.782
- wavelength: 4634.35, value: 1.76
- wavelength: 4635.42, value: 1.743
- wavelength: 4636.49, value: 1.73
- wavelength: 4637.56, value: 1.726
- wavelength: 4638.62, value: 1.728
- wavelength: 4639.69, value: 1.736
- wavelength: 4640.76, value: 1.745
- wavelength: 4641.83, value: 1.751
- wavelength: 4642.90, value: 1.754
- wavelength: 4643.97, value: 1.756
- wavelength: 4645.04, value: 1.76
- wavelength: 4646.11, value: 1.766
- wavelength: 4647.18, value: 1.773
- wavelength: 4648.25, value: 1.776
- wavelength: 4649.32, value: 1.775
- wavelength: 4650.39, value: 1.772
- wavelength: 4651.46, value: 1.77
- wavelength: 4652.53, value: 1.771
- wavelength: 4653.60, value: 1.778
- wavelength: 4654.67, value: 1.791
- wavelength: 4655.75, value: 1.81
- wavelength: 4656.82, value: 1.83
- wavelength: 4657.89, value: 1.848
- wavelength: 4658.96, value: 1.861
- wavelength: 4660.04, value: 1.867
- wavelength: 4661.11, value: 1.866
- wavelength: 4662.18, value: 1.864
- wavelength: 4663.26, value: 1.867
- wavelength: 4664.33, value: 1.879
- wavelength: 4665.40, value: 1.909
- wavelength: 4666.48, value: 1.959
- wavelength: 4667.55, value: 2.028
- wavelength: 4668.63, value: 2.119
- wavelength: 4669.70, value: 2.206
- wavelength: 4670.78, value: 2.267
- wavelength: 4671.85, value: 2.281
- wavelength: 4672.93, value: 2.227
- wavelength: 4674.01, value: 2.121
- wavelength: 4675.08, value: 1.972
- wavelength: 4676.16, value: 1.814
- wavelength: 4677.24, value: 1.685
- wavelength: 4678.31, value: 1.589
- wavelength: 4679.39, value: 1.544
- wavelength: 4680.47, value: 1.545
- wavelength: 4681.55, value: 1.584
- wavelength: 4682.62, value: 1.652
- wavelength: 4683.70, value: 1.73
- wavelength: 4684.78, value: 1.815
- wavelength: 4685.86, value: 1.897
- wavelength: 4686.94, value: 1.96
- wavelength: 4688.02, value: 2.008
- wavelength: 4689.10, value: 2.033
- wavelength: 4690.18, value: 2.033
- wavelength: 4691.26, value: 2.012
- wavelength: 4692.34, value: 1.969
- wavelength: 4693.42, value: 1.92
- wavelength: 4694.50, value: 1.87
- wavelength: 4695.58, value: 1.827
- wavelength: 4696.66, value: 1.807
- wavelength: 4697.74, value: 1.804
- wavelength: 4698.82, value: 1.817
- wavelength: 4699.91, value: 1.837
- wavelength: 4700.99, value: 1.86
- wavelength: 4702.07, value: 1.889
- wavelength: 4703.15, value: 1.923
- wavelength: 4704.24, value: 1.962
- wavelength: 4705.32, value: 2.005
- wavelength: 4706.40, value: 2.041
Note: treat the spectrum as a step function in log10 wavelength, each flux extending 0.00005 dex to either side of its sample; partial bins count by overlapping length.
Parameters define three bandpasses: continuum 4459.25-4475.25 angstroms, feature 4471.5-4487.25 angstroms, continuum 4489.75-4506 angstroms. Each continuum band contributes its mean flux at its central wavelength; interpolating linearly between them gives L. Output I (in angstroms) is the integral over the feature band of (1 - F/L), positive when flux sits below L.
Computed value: 0.05 angstroms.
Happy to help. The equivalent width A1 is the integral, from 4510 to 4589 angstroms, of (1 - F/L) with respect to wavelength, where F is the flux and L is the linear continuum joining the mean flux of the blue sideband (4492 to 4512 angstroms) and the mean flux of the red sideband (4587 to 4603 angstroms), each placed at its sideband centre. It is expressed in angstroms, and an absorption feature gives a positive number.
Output 4.9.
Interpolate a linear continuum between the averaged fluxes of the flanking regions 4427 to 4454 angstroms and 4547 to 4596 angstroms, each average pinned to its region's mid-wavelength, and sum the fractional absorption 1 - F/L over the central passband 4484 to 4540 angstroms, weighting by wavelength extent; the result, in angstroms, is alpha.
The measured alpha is 2.5 angstroms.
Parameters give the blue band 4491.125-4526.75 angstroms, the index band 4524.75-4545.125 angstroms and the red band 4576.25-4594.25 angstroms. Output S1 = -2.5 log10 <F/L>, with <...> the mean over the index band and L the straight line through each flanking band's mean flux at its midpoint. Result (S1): 0.12 mag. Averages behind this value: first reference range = 1.77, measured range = 1.64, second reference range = 1.97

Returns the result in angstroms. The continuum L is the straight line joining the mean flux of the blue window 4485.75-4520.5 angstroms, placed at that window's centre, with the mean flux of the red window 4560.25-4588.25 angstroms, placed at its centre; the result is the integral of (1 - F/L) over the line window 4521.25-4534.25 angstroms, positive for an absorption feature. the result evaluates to 0.9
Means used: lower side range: 1.73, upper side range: 1.9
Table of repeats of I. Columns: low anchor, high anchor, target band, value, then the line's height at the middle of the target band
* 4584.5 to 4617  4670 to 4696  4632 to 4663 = 2.4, 1.94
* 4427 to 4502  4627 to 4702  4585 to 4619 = -4.1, 1.78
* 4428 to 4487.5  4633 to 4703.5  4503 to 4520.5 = -1.2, 1.66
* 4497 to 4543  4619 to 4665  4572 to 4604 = -3.6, 1.77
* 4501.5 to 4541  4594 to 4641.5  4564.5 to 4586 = -1.0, 1.83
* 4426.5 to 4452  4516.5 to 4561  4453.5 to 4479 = 1.3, 1.66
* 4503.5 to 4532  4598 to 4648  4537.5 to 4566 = 0.2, 1.79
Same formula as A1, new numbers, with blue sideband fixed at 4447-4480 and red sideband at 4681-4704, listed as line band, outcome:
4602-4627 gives -2.6 angstroms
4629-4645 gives 0.3 angstroms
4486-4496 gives 0.1 angstroms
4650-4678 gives -1.4 angstroms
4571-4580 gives -1.0 angstroms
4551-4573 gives -1.4 angstroms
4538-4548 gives -0.3 angstroms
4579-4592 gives -1.7 angstroms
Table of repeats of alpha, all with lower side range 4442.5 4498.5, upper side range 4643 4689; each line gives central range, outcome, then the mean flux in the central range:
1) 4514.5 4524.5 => -0.44 angstroms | 1.74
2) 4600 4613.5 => -1.59 angstroms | 1.99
